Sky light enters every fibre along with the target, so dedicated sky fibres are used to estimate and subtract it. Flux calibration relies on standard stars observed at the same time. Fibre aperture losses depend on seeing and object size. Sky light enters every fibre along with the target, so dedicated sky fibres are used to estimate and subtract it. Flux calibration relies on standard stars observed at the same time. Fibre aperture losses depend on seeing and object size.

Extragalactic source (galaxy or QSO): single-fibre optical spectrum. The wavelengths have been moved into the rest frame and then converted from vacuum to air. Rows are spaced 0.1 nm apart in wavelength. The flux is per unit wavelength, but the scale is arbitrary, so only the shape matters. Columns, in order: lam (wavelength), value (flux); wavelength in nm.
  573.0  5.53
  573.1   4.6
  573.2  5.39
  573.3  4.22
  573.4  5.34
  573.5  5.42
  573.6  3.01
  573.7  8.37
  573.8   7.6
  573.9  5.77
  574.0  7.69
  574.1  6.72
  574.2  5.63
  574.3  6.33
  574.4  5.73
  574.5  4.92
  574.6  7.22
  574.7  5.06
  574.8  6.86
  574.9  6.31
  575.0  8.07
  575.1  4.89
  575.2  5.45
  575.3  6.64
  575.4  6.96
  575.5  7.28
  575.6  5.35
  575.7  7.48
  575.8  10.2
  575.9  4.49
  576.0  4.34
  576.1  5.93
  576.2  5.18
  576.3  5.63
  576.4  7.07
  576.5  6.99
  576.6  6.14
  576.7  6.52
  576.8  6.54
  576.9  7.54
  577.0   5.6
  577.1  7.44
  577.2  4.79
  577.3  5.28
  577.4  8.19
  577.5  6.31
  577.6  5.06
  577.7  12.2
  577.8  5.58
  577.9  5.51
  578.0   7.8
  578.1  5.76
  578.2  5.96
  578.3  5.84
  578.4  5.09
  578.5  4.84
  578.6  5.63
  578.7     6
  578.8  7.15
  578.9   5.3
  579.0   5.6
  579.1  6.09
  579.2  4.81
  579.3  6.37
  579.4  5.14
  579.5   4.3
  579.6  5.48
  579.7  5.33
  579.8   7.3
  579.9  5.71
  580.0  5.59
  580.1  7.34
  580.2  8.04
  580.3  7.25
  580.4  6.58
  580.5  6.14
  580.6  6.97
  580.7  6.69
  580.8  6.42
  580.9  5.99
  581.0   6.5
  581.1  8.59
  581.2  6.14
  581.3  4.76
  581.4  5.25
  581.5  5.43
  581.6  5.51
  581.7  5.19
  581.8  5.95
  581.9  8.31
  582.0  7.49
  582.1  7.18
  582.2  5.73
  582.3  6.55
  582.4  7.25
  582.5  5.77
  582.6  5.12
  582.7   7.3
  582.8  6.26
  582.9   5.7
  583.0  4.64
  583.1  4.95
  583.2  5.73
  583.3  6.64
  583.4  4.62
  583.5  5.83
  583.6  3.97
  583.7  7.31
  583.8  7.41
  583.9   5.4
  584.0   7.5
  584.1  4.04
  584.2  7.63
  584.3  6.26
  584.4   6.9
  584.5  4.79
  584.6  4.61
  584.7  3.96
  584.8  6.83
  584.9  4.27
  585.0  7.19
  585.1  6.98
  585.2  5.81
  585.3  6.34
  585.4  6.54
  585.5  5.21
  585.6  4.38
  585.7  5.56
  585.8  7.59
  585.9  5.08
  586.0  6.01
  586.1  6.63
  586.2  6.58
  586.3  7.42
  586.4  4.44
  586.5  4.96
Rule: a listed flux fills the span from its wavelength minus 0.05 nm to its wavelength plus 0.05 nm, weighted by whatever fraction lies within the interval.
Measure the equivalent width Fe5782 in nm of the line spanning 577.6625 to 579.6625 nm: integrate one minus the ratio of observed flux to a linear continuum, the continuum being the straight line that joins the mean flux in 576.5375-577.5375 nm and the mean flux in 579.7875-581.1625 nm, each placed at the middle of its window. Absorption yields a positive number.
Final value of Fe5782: 0.19 nm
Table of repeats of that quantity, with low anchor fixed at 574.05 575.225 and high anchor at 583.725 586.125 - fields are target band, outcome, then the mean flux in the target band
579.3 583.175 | -0.12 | 6.21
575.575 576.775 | -0.04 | 6.3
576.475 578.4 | -0.15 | 6.54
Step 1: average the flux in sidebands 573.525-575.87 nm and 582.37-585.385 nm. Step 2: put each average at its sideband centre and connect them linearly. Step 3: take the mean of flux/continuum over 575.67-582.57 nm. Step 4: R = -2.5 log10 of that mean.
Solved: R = -0.02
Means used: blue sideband 6.47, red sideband 5.9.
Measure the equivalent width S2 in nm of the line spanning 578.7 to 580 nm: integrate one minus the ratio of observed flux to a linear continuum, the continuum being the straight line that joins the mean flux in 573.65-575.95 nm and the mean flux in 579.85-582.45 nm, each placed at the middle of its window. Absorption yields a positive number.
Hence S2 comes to 0.157 nm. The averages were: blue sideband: 6.57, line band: 5.72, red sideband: 6.48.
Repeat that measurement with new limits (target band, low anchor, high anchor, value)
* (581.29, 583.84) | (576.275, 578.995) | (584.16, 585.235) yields 0.02 nm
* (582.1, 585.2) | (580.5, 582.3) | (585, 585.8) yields 0.12 nm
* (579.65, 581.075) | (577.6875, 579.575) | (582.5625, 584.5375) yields -0.16 nm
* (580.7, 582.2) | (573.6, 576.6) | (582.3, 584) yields -0.08 nm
